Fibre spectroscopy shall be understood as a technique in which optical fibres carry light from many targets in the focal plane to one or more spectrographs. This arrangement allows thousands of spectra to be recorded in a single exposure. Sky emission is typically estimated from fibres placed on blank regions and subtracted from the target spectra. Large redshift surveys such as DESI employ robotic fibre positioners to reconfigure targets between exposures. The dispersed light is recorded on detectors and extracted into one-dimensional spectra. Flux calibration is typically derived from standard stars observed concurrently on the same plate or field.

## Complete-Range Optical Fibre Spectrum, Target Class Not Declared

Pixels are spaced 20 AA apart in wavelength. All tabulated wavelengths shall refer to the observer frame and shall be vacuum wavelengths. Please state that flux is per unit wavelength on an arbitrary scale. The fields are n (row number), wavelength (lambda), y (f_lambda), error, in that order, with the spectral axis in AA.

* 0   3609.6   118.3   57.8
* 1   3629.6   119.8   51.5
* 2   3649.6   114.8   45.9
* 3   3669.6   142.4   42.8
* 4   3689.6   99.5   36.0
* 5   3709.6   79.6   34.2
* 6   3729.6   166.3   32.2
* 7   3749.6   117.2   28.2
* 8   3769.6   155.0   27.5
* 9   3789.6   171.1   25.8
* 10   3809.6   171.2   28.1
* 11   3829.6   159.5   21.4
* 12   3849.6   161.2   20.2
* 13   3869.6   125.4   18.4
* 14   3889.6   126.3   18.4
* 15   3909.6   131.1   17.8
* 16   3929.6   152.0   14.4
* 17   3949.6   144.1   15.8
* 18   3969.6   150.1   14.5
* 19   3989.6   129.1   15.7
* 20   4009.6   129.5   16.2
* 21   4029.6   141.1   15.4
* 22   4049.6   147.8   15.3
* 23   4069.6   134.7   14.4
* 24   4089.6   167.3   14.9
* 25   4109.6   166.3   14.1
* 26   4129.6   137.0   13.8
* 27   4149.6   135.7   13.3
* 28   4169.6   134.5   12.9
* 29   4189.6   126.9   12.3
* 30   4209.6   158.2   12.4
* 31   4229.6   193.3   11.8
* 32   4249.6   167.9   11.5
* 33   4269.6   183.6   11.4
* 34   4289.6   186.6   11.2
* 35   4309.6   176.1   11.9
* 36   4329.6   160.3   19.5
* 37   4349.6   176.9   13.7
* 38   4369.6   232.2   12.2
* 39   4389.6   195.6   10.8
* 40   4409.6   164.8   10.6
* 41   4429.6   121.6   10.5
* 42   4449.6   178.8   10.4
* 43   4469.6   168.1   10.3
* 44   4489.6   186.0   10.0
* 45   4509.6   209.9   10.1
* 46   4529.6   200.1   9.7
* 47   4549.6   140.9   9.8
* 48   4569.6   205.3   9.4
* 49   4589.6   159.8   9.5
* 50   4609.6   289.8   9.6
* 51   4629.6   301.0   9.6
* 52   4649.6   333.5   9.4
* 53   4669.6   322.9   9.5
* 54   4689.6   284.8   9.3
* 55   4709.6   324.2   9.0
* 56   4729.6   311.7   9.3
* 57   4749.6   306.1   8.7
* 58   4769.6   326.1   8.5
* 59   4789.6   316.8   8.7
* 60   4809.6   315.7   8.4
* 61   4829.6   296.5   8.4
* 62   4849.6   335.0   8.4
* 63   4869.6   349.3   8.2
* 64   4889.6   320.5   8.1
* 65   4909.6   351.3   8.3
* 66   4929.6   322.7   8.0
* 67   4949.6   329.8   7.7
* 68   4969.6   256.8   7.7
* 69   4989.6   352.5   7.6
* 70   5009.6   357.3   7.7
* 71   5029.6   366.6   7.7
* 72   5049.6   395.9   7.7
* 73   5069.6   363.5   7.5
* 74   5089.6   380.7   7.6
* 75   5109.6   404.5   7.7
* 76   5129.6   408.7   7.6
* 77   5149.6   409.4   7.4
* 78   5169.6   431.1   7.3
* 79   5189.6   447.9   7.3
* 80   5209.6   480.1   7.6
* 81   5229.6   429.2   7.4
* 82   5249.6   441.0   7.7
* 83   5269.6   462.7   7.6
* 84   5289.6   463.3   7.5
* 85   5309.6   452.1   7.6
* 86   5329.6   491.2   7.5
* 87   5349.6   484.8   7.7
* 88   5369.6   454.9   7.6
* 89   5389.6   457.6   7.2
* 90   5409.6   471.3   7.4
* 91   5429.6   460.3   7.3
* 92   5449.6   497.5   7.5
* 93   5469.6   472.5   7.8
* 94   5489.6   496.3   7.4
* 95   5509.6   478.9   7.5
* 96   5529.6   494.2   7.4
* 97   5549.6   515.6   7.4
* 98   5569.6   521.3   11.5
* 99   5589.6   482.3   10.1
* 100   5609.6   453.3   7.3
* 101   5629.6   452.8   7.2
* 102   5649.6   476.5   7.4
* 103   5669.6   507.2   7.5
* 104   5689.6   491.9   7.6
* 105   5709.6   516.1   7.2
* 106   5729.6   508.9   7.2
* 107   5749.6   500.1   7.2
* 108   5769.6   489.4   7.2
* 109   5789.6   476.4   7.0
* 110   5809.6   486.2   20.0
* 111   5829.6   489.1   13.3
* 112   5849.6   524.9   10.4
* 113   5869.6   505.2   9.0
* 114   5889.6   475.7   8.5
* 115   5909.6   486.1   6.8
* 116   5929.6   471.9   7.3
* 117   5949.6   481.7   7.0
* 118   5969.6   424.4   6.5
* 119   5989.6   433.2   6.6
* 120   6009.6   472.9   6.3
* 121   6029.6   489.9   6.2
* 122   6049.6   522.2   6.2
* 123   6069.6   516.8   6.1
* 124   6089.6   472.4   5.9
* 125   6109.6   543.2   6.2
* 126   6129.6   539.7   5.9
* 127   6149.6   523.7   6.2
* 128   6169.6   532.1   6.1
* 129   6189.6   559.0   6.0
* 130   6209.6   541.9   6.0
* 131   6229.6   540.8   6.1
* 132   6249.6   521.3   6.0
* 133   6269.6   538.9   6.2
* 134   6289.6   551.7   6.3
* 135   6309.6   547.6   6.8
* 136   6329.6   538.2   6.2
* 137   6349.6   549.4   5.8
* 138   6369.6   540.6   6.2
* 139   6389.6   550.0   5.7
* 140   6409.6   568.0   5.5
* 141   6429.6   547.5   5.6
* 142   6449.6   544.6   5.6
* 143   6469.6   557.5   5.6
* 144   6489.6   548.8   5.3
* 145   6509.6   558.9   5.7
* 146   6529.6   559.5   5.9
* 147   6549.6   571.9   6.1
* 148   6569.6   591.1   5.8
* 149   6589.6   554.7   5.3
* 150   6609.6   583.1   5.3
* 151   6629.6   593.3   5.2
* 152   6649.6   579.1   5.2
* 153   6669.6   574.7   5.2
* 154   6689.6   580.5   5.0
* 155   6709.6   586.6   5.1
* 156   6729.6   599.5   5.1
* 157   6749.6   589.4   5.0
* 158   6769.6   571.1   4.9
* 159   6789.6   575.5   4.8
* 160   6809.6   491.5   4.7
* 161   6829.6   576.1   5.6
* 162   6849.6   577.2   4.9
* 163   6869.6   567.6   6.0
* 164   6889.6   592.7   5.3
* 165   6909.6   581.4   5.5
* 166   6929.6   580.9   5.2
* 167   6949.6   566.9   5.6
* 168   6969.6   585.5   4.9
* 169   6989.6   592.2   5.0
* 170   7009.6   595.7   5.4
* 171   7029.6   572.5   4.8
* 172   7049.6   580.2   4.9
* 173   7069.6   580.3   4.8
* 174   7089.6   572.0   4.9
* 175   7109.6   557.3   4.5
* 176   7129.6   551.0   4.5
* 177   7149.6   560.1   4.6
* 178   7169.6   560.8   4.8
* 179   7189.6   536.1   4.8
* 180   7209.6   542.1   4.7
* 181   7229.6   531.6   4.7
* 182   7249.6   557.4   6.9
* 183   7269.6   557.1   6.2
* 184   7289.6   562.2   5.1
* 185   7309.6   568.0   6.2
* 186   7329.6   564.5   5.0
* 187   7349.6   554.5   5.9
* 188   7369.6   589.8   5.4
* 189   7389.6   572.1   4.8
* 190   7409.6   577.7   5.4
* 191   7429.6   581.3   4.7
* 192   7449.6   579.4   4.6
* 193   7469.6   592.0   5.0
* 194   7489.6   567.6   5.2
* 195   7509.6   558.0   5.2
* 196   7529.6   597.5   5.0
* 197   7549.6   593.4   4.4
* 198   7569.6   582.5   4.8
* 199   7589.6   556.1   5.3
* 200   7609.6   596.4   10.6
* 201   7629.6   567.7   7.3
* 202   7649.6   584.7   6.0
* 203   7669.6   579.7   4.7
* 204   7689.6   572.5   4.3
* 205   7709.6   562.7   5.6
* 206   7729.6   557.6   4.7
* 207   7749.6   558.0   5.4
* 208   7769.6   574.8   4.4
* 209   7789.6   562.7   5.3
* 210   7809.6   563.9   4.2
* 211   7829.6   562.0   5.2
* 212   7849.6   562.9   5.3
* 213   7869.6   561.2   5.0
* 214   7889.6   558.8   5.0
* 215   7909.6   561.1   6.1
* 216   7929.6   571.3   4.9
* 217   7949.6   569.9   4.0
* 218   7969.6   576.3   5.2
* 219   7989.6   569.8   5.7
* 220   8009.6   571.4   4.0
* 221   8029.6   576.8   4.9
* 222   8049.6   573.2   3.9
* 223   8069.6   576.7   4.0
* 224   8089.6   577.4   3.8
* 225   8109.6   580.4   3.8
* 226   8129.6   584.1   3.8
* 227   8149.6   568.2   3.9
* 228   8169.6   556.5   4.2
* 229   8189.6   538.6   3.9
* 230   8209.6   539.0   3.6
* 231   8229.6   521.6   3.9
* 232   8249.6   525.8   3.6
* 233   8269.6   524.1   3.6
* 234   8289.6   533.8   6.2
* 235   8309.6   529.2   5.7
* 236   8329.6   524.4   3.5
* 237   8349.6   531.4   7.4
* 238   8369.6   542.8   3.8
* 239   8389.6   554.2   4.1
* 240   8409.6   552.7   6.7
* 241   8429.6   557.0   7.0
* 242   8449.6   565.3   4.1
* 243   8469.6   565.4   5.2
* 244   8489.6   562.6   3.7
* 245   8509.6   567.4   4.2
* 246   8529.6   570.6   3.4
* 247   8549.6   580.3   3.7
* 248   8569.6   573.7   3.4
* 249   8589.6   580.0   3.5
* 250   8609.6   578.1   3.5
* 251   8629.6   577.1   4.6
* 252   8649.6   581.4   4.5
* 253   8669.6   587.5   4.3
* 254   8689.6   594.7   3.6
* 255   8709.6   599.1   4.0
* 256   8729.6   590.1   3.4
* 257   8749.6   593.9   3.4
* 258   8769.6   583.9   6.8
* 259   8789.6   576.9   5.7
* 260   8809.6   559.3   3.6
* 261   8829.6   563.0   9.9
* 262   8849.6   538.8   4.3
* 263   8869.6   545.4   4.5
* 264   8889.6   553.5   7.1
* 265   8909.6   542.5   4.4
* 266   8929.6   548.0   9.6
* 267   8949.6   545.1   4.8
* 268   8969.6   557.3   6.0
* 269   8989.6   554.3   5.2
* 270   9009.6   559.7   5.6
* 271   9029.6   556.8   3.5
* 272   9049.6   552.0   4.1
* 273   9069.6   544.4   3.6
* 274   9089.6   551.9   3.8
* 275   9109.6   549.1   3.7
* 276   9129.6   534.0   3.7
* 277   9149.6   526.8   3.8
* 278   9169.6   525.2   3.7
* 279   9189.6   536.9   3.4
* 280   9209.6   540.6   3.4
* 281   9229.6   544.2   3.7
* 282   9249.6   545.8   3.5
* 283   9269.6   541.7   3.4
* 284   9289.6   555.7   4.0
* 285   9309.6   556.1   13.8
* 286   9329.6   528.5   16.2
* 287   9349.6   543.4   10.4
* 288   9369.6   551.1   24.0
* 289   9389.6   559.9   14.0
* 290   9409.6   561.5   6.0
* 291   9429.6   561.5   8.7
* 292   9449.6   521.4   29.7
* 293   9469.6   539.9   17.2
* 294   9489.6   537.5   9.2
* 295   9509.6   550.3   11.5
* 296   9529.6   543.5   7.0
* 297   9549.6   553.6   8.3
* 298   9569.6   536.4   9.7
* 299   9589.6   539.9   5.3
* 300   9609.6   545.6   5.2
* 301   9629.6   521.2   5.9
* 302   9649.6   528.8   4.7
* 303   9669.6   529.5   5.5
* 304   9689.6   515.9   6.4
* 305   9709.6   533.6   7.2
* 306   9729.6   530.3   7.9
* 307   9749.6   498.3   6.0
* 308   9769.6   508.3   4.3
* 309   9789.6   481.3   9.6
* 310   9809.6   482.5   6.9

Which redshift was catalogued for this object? 0.15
